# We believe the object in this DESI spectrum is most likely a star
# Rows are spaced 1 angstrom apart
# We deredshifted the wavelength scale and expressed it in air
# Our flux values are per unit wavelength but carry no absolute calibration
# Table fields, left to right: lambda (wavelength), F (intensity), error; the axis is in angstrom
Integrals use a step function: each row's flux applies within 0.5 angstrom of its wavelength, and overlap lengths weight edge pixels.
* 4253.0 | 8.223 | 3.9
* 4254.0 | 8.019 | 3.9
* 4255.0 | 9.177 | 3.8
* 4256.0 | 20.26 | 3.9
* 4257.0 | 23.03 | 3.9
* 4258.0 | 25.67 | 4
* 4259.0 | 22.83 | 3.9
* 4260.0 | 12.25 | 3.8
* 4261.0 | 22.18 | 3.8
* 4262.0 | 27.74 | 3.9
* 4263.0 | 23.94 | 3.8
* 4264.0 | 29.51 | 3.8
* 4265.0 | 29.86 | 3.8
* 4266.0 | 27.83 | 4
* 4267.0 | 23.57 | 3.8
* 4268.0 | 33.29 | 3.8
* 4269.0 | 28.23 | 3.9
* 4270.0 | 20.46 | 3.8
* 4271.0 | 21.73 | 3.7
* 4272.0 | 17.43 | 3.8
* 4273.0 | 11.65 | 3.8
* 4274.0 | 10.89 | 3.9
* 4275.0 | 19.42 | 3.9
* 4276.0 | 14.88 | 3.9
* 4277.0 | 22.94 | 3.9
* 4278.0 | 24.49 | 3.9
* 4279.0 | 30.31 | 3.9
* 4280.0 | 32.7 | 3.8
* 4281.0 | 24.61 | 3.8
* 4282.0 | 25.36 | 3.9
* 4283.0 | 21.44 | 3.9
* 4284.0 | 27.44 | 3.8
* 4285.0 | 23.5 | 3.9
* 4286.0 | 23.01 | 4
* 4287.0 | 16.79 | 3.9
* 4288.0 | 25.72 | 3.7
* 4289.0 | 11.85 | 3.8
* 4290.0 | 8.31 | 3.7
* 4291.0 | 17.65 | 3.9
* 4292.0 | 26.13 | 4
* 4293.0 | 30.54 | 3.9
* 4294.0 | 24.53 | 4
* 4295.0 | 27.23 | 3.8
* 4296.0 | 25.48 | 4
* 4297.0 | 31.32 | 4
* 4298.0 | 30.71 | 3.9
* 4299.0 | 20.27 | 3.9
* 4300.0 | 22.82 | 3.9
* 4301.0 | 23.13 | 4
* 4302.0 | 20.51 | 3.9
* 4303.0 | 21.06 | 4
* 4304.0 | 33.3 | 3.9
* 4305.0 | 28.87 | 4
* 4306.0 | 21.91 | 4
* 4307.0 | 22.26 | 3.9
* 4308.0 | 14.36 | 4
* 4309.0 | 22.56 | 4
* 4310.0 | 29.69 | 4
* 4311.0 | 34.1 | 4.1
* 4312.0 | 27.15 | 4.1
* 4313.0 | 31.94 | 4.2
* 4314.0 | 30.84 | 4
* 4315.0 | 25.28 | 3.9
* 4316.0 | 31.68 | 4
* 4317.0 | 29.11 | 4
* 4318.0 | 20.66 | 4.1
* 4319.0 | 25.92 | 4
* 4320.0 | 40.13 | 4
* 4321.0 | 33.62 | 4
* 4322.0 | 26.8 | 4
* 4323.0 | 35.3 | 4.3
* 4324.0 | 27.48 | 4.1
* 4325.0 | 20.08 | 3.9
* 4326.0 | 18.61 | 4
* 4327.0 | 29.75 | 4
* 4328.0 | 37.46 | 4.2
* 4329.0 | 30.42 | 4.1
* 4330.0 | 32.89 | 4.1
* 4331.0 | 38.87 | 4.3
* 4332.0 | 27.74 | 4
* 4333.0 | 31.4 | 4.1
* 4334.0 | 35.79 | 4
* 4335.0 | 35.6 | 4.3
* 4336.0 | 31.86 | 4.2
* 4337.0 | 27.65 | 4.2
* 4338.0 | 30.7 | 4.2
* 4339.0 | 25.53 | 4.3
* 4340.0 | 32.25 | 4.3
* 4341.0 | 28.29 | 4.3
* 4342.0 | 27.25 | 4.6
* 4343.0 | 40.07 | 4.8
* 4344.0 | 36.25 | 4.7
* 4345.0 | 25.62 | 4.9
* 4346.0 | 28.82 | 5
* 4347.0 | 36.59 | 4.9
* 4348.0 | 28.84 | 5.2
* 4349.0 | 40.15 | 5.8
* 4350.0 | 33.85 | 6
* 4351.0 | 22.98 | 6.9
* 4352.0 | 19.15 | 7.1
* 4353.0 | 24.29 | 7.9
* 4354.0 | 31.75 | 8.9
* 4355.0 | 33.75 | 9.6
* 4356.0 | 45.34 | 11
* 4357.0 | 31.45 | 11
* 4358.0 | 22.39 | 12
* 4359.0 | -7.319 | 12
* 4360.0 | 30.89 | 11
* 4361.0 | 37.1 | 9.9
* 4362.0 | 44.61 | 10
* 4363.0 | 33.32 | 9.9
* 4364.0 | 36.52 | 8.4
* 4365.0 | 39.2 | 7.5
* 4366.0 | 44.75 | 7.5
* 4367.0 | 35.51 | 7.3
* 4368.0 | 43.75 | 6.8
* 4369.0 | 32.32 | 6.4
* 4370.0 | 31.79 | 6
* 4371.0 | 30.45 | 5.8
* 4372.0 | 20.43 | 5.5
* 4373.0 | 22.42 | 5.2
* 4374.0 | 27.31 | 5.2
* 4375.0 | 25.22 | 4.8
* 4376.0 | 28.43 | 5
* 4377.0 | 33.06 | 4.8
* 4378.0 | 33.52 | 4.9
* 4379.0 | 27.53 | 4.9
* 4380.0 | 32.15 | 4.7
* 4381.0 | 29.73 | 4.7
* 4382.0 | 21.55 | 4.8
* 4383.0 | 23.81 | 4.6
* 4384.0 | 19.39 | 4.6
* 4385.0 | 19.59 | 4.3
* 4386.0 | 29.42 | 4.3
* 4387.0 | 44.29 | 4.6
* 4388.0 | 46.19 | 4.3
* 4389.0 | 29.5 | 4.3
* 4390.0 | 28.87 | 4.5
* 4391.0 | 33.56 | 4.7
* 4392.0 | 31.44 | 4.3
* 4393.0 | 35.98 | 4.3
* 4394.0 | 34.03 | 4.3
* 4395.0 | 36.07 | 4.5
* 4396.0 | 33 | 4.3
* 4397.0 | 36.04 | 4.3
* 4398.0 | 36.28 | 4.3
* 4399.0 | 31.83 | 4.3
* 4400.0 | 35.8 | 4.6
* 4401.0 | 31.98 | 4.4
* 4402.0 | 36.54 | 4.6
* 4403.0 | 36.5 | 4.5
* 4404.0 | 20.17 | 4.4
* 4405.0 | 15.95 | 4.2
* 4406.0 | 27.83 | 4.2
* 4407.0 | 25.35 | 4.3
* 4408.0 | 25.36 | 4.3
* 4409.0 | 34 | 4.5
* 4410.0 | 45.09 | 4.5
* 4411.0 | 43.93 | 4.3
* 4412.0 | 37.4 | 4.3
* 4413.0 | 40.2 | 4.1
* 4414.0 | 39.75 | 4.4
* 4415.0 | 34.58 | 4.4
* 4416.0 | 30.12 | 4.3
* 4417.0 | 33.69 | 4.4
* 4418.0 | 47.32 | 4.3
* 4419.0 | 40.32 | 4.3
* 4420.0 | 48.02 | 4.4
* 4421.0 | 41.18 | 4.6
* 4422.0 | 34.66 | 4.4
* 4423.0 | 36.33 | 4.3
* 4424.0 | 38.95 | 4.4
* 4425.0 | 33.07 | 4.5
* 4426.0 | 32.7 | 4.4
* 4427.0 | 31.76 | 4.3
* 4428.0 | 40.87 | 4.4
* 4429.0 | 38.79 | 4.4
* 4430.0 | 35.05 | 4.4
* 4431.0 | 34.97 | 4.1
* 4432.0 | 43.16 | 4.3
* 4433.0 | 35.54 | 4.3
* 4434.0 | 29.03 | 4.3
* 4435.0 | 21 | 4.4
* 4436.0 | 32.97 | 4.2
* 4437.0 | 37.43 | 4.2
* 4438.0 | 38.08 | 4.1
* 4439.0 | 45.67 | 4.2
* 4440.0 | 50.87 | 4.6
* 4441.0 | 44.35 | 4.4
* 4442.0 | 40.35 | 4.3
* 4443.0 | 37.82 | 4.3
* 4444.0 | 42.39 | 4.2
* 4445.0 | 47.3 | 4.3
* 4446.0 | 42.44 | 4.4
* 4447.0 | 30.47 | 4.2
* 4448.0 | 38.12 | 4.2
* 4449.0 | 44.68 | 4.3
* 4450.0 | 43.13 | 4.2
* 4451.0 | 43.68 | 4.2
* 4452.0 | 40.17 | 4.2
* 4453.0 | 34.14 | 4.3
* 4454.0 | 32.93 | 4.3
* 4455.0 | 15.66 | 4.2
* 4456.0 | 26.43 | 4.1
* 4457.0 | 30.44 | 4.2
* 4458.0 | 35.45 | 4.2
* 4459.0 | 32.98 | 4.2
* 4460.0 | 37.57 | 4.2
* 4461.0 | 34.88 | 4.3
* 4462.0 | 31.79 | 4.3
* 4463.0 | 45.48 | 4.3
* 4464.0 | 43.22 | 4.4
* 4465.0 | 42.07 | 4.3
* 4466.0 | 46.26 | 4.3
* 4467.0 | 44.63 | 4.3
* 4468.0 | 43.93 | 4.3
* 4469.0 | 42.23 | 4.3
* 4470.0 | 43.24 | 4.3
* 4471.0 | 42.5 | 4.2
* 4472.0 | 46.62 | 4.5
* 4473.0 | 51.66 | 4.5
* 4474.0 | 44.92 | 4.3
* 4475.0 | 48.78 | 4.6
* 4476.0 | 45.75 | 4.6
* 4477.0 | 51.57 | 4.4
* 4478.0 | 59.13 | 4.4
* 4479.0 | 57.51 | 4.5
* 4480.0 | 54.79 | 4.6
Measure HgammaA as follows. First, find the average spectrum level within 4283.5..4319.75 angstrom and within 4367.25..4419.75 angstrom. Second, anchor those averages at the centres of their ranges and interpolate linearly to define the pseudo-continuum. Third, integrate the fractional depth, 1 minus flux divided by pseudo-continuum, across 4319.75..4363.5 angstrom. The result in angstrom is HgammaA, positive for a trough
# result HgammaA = -4.01 angstrom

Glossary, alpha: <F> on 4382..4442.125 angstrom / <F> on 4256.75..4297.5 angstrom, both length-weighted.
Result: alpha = 1.50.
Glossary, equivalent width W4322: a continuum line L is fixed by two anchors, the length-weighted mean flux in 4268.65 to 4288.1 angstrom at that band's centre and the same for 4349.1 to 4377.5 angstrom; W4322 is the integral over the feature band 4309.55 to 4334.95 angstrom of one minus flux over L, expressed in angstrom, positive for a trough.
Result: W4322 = -3.6 angstrom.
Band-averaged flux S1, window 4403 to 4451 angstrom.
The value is 36.9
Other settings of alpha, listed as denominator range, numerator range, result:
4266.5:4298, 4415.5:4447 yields 1.67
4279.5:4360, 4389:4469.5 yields 1.33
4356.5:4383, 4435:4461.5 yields 1.24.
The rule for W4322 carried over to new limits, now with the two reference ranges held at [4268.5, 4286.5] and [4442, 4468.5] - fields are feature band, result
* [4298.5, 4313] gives 0.06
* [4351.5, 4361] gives 0.94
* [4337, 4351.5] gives -1.50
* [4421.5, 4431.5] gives -0.06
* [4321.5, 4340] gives -2.25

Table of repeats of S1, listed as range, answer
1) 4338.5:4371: 31.8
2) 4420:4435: 36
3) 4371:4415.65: 31.4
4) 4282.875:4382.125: 28.6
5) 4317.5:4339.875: 30.2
